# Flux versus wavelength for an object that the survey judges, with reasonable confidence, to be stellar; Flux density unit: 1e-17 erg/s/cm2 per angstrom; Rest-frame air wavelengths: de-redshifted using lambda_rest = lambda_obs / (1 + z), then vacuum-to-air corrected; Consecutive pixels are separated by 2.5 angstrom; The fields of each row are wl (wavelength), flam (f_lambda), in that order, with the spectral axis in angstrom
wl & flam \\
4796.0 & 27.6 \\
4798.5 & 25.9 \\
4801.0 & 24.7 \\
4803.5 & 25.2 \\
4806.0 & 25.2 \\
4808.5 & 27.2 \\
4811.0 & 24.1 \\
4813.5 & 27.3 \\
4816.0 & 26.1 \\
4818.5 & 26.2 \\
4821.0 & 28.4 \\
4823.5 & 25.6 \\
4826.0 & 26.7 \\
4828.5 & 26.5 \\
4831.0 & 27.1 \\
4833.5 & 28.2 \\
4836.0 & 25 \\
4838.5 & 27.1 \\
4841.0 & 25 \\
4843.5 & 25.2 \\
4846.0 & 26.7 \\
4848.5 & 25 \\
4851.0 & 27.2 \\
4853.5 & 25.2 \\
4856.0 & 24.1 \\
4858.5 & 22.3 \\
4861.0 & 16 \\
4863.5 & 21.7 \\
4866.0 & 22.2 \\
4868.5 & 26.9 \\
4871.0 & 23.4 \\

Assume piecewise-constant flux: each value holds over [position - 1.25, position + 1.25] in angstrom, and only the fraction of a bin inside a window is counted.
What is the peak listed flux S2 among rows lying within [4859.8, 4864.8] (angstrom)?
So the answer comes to 21.7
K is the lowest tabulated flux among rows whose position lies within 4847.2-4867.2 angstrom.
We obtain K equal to 16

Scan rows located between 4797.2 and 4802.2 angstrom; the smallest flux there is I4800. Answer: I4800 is 24.7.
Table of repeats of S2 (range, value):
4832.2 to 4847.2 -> 28.2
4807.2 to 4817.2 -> 27.3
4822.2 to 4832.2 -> 27.1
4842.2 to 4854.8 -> 27.2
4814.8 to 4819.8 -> 26.2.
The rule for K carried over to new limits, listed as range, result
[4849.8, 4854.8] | 25.2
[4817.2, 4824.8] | 25.6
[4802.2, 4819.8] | 24.1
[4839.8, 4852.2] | 25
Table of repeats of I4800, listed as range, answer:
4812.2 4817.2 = 26.1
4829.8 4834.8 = 27.1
